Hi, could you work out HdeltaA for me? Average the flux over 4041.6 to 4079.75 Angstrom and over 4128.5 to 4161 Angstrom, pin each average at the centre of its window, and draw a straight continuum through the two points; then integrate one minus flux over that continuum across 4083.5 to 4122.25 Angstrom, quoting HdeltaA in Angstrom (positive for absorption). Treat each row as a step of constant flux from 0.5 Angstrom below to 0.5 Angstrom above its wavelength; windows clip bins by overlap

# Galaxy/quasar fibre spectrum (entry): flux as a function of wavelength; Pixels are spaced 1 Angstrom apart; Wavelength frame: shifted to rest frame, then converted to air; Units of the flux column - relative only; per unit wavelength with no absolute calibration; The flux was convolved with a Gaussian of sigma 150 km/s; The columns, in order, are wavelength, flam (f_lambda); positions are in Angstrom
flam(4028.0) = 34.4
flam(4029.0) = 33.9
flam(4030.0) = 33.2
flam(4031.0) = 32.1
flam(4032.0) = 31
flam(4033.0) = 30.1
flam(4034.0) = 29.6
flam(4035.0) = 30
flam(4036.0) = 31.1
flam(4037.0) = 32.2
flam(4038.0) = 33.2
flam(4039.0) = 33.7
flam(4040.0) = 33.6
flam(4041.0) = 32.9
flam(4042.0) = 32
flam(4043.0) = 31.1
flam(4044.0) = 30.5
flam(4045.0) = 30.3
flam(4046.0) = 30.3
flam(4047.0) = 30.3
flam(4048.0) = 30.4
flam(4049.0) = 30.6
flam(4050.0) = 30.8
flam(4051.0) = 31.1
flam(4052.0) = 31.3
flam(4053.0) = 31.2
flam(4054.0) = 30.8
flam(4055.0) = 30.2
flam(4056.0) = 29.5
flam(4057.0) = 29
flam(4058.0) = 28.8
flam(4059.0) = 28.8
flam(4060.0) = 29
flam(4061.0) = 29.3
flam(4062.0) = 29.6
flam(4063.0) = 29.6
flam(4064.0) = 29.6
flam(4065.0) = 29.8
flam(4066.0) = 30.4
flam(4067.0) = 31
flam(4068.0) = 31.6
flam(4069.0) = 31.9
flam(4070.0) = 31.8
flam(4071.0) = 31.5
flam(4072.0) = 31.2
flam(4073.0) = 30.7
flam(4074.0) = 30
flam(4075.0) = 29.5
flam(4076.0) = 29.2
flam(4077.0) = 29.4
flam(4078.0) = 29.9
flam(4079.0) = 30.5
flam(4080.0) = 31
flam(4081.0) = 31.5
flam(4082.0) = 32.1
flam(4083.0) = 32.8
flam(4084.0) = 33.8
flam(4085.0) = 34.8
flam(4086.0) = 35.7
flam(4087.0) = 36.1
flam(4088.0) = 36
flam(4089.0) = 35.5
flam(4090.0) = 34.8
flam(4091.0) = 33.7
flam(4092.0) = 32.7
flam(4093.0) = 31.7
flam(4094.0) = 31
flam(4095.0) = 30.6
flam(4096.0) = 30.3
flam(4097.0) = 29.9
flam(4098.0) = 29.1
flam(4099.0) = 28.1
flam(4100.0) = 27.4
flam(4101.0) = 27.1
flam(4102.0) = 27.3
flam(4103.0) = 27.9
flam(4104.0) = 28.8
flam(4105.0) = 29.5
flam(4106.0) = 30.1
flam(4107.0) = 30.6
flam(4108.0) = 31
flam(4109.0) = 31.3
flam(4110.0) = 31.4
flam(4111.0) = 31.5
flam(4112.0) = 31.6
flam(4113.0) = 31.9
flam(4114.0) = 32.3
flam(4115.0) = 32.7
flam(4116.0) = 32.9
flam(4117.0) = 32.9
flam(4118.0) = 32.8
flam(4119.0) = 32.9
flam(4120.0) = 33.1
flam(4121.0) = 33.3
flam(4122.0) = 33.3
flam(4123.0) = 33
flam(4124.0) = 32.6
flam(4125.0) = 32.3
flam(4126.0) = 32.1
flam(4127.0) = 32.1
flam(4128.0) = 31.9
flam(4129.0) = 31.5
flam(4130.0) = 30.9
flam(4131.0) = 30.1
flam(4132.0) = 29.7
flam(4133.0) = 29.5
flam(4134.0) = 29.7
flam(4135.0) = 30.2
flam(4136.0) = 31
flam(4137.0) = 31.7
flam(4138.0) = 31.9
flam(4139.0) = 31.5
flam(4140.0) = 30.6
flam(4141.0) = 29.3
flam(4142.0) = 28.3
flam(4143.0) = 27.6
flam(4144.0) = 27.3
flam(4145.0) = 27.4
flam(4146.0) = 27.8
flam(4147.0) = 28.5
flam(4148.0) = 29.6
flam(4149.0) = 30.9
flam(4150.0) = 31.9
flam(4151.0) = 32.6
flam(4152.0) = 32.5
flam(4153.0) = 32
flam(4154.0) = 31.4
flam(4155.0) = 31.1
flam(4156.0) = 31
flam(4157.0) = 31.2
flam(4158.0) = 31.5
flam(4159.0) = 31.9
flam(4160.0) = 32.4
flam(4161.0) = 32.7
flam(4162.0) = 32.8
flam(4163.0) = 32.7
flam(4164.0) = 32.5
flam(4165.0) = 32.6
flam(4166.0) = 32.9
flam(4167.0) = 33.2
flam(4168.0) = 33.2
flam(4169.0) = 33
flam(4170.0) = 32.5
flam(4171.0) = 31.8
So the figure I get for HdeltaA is -1.7 Angstrom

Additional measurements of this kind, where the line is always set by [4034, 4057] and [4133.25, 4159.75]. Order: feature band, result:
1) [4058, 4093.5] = -0.7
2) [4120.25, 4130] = -0.6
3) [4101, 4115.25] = 0.1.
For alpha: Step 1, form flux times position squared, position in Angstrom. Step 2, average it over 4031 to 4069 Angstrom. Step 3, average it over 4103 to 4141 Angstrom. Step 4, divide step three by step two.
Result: 1.06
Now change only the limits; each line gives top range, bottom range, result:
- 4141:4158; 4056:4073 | 1.04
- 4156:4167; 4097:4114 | 1.12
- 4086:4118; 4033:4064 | 1.05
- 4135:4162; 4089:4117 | 1.02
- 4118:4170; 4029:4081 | 1.06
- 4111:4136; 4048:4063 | 1.10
